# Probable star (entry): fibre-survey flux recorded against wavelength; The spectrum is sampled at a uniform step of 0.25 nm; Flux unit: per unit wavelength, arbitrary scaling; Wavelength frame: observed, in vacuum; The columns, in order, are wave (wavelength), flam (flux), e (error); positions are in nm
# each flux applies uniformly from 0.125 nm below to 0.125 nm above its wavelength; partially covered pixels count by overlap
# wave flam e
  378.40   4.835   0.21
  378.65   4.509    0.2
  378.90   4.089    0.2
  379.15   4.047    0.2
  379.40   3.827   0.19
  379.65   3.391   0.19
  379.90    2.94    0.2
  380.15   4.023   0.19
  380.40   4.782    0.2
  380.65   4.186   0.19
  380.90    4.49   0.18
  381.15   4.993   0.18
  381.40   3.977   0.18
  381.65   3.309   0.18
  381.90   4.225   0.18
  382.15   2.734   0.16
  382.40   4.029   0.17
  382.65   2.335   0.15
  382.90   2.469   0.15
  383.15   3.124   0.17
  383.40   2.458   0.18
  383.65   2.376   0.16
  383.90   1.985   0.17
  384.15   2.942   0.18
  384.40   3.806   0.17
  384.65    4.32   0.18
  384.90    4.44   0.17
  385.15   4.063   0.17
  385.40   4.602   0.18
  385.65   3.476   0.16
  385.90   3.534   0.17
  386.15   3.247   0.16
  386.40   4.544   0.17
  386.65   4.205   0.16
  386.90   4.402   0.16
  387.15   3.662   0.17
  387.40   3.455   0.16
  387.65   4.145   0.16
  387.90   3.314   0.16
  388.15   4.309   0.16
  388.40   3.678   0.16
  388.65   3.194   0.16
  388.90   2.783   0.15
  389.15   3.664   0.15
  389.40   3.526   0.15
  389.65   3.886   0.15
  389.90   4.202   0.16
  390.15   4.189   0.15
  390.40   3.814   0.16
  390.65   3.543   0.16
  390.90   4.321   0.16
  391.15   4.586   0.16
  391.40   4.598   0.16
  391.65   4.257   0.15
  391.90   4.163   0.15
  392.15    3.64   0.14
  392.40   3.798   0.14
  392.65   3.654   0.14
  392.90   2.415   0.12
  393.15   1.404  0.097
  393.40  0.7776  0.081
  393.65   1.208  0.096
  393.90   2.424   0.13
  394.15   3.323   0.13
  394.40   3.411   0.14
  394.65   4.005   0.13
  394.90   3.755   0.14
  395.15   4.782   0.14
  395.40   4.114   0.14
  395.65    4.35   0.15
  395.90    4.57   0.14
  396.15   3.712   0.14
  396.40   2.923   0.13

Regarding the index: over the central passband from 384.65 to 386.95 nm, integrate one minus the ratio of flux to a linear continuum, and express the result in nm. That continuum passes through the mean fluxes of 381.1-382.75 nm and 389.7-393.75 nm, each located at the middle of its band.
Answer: -0.335 nm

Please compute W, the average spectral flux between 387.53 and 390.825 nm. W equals 3.72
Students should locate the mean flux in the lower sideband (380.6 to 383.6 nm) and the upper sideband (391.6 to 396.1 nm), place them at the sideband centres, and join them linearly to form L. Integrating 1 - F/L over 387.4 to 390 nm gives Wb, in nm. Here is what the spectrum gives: -0.20 nm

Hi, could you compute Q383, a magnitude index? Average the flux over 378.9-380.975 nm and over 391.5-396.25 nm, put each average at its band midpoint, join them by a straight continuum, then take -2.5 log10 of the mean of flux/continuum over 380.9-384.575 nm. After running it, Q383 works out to 0.180 mag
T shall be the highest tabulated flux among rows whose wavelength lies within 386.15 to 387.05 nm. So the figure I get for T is 4.544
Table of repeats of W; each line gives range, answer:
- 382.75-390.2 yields 3.59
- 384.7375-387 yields 4.06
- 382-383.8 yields 2.8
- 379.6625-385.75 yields 3.58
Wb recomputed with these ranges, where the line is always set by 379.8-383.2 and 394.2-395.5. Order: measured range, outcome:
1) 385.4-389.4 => 0.10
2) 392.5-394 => 0.74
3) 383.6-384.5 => 0.23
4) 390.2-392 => -0.13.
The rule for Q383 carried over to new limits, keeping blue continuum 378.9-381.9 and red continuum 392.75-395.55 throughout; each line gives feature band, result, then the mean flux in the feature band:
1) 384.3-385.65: -0.15 mag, 4.18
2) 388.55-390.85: -0.13 mag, 3.67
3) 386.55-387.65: -0.14 mag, 3.95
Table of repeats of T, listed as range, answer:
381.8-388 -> 4.602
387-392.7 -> 4.598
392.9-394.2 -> 3.323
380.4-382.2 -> 4.993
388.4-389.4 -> 3.664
